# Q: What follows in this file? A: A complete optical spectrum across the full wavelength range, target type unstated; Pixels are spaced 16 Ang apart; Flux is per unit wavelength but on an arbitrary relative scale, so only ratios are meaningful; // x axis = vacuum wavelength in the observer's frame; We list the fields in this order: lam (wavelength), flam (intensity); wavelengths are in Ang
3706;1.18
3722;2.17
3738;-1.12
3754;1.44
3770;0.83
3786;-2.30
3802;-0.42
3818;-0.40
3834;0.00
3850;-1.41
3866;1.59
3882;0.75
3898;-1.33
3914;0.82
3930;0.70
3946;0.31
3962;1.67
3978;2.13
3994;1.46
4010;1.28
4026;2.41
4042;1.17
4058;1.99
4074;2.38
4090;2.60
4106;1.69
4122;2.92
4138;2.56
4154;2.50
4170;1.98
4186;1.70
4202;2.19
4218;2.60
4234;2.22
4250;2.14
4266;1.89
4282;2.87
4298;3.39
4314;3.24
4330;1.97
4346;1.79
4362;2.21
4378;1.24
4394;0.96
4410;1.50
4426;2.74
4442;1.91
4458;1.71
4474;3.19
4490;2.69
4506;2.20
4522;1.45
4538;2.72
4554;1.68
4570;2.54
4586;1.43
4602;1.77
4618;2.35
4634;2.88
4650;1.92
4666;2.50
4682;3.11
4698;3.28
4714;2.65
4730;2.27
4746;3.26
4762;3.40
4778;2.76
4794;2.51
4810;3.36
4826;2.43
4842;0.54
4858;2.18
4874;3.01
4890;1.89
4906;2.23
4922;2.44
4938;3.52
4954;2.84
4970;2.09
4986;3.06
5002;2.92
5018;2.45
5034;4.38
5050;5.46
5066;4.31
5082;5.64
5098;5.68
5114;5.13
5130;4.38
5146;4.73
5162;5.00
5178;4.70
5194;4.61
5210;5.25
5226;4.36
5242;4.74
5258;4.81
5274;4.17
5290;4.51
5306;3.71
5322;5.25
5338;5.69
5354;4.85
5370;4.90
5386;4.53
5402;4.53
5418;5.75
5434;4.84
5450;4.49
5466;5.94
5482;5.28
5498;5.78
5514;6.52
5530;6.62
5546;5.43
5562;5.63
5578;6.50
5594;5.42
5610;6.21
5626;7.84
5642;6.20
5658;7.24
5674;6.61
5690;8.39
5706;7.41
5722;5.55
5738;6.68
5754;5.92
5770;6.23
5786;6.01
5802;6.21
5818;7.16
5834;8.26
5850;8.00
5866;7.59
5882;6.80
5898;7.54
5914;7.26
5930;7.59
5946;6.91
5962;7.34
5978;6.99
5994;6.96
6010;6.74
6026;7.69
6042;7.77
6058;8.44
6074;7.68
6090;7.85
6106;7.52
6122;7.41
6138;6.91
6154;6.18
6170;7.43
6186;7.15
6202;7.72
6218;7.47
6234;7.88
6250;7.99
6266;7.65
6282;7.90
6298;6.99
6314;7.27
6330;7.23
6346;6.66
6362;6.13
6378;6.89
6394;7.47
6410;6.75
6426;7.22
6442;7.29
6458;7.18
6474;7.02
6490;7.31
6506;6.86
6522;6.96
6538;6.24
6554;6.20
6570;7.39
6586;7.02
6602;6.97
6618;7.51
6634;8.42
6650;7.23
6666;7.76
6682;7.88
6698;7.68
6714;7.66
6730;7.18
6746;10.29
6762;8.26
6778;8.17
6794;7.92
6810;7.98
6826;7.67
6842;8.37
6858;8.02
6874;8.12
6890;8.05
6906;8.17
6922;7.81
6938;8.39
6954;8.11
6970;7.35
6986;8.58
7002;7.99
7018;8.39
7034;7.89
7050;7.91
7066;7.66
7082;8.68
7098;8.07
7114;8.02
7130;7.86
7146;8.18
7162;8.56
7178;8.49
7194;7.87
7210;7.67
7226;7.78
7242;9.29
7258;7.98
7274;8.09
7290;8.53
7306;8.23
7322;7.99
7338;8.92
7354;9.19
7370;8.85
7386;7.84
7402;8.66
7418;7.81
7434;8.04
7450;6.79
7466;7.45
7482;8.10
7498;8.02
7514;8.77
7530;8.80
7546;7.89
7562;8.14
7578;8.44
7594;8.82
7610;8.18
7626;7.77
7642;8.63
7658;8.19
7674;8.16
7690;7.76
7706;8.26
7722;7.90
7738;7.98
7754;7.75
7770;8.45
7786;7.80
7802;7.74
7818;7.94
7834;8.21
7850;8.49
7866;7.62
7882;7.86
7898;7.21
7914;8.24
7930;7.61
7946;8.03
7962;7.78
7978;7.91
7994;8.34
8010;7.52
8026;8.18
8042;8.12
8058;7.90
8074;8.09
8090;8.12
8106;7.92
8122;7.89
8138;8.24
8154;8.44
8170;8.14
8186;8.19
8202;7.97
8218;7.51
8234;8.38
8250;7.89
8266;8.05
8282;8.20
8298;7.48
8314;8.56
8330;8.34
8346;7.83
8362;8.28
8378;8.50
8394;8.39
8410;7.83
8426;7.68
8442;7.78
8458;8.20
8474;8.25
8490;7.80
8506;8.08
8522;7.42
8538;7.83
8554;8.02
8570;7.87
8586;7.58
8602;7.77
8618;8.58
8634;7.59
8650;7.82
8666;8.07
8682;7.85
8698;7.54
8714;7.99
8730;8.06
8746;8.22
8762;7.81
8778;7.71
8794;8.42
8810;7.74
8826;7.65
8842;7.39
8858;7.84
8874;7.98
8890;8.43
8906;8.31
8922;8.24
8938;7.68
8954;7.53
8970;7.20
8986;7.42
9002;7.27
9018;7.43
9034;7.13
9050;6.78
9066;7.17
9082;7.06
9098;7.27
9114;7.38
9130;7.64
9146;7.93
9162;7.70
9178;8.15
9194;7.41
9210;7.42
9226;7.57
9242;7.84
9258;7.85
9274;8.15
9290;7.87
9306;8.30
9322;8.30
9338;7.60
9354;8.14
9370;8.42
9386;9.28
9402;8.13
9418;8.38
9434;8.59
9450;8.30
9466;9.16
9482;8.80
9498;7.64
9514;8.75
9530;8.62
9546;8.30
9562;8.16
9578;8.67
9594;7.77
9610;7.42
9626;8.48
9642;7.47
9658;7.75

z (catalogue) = 0.26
